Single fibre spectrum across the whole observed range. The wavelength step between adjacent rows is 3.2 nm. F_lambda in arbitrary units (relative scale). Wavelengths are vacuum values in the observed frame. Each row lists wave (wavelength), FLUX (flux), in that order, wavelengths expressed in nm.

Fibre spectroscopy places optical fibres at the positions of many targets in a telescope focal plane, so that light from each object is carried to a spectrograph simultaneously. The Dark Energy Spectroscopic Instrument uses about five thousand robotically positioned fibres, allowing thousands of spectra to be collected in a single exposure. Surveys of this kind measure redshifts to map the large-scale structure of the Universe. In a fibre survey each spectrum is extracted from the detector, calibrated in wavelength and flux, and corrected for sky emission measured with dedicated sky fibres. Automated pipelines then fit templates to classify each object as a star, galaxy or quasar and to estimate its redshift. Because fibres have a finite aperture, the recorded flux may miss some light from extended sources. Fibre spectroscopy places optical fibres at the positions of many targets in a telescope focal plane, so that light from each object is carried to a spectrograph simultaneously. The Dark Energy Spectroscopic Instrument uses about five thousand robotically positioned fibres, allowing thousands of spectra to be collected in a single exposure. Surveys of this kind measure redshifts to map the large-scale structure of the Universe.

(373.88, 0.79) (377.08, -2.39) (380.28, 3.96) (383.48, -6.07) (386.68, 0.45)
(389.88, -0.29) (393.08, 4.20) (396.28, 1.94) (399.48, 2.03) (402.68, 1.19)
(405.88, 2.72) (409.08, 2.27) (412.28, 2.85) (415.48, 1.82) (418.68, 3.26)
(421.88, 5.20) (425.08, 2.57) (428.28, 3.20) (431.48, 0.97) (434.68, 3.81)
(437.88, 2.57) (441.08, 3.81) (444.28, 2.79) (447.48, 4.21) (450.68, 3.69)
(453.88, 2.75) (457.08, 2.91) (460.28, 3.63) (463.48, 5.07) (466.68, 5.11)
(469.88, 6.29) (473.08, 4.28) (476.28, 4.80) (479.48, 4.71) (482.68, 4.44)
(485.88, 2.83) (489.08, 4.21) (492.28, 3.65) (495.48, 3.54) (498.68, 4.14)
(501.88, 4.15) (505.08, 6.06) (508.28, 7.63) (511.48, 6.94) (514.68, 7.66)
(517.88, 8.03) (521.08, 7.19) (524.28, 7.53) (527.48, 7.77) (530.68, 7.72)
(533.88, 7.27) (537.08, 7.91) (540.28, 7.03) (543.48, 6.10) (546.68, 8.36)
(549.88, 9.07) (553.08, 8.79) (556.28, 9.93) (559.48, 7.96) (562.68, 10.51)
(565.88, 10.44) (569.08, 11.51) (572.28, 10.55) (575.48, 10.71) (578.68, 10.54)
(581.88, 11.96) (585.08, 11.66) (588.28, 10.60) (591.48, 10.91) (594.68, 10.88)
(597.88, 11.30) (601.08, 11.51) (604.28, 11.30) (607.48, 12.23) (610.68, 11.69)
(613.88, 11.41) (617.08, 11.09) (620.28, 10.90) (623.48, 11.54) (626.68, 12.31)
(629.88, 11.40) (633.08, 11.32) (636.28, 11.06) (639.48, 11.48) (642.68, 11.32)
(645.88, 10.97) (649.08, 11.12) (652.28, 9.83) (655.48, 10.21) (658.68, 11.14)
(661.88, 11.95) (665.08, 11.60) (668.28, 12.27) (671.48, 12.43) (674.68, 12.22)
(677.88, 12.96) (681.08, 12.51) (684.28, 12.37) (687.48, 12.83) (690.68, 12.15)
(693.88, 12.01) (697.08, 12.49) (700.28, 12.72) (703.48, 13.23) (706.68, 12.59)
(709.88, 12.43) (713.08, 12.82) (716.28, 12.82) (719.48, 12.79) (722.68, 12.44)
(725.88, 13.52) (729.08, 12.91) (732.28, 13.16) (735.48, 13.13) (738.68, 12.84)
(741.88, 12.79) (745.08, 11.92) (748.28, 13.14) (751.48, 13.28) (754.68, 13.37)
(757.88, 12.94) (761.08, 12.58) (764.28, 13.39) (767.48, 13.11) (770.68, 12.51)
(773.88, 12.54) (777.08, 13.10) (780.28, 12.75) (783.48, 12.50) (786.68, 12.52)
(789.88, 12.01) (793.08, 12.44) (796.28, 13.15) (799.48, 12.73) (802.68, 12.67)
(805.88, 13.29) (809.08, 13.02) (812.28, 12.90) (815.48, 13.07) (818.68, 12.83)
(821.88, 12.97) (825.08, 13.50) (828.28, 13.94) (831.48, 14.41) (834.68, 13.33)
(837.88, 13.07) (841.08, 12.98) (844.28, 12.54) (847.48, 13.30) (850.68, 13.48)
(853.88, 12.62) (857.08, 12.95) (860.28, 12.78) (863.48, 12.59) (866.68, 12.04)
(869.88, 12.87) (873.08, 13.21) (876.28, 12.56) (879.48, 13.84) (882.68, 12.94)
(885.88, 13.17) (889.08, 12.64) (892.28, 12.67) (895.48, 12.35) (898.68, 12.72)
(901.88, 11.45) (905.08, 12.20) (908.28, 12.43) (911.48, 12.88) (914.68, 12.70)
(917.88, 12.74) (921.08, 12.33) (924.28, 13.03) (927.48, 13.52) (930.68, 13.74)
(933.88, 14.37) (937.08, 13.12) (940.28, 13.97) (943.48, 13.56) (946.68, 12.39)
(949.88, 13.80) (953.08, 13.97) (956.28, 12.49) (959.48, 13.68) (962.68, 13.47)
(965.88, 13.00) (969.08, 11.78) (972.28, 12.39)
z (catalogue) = 0.263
